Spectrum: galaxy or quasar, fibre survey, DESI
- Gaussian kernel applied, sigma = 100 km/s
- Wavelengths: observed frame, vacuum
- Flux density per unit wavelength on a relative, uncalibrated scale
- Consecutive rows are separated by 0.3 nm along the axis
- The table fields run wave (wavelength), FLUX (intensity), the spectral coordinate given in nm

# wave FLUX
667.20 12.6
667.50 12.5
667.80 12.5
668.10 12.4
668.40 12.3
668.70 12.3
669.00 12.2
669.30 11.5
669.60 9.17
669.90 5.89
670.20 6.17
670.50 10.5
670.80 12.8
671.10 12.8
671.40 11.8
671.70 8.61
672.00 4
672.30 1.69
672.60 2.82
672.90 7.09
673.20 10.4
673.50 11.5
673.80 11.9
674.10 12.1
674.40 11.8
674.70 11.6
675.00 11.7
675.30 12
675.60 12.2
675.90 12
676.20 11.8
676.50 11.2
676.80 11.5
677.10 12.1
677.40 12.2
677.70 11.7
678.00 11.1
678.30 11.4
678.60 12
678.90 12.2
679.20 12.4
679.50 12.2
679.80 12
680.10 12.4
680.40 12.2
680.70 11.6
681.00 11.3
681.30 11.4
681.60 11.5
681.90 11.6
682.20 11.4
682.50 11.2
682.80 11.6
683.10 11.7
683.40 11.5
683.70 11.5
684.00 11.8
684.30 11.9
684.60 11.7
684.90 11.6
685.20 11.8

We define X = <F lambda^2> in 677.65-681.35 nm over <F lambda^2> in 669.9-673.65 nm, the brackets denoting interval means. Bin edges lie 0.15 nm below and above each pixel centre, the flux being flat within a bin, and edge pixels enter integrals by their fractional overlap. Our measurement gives 1.47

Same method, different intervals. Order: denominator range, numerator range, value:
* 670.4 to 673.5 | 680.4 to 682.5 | 1.41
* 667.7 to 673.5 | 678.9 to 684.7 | 1.30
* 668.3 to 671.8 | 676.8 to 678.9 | 1.15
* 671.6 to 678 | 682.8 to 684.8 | 1.18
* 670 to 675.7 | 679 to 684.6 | 1.25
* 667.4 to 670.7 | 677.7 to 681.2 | 1.15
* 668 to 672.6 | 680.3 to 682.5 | 1.27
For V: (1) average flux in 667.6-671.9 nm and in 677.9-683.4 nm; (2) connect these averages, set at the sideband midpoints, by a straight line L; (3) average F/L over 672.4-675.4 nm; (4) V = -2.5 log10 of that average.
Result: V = 0.10 mag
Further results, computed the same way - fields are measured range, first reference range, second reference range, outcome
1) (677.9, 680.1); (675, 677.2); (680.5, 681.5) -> -0.03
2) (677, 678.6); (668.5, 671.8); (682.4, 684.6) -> -0.06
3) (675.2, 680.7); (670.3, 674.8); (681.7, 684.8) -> -0.14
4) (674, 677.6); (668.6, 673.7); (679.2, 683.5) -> -0.17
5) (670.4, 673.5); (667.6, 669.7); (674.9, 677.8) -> 0.38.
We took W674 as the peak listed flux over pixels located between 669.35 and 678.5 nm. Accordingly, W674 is 12.8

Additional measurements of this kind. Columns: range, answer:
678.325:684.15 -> 12.4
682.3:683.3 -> 11.7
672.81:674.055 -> 11.9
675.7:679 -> 12.2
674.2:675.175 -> 11.8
